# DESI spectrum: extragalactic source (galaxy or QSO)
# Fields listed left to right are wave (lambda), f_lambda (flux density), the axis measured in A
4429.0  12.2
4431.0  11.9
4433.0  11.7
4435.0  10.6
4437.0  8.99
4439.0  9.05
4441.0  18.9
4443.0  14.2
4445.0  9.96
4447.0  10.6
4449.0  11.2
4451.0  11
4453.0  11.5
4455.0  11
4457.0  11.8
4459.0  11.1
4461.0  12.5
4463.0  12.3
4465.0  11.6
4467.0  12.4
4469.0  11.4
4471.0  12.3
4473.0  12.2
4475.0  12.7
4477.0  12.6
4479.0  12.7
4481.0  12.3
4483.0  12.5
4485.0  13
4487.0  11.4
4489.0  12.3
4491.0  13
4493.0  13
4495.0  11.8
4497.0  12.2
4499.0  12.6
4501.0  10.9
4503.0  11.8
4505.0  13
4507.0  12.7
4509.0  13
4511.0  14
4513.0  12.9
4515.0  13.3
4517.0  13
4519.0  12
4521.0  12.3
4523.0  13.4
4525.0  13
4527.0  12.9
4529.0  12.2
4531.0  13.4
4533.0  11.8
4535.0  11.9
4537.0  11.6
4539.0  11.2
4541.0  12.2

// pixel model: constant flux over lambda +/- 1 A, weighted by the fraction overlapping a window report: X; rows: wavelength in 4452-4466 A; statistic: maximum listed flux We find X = 12.5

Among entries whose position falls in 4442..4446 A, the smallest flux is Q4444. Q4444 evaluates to 9.96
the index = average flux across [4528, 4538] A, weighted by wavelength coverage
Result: 12.2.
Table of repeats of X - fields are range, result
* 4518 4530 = 13.4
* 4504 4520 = 14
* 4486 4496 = 13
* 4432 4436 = 11.7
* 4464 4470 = 12.4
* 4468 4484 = 12.7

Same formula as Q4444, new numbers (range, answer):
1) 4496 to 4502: 10.9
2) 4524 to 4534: 11.8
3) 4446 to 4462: 10.6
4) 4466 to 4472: 11.4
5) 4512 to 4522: 12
